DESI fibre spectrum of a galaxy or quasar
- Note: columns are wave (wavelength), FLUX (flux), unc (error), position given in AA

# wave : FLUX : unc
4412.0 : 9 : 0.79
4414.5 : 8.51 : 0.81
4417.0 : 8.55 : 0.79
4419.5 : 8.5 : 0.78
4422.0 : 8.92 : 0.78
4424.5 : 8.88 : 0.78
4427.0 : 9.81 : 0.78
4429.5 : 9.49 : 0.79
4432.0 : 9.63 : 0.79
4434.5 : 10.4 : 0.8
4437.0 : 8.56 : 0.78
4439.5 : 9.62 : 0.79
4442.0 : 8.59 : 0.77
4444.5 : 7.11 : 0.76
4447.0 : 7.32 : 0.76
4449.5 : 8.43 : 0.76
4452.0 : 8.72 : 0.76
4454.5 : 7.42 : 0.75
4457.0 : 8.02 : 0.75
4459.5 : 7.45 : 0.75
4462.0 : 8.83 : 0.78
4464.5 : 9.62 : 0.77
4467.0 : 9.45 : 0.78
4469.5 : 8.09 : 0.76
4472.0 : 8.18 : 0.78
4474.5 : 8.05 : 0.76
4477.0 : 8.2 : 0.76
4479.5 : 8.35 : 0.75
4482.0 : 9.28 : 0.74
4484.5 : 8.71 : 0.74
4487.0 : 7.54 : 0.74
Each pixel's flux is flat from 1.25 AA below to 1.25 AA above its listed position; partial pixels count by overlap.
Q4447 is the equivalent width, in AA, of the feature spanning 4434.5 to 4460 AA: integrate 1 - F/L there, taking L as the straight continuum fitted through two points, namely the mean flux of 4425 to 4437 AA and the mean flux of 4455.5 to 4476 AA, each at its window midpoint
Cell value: 2.34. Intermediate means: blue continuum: 9.64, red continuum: 8.45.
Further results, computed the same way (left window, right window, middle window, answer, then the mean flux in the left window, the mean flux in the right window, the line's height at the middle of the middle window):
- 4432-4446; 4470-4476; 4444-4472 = 0.65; 8.9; 8.12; 8.46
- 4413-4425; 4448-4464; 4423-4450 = -1.46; 8.67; 8.2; 8.45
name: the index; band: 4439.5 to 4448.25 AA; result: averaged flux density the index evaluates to 7.95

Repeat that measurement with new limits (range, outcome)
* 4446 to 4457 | 7.99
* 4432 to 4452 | 8.65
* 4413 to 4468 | 8.72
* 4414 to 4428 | 8.86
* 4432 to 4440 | 9.53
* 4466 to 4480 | 8.37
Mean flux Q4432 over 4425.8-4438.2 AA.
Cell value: 9.58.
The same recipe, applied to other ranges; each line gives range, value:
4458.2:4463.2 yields 8.13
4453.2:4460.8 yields 7.65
